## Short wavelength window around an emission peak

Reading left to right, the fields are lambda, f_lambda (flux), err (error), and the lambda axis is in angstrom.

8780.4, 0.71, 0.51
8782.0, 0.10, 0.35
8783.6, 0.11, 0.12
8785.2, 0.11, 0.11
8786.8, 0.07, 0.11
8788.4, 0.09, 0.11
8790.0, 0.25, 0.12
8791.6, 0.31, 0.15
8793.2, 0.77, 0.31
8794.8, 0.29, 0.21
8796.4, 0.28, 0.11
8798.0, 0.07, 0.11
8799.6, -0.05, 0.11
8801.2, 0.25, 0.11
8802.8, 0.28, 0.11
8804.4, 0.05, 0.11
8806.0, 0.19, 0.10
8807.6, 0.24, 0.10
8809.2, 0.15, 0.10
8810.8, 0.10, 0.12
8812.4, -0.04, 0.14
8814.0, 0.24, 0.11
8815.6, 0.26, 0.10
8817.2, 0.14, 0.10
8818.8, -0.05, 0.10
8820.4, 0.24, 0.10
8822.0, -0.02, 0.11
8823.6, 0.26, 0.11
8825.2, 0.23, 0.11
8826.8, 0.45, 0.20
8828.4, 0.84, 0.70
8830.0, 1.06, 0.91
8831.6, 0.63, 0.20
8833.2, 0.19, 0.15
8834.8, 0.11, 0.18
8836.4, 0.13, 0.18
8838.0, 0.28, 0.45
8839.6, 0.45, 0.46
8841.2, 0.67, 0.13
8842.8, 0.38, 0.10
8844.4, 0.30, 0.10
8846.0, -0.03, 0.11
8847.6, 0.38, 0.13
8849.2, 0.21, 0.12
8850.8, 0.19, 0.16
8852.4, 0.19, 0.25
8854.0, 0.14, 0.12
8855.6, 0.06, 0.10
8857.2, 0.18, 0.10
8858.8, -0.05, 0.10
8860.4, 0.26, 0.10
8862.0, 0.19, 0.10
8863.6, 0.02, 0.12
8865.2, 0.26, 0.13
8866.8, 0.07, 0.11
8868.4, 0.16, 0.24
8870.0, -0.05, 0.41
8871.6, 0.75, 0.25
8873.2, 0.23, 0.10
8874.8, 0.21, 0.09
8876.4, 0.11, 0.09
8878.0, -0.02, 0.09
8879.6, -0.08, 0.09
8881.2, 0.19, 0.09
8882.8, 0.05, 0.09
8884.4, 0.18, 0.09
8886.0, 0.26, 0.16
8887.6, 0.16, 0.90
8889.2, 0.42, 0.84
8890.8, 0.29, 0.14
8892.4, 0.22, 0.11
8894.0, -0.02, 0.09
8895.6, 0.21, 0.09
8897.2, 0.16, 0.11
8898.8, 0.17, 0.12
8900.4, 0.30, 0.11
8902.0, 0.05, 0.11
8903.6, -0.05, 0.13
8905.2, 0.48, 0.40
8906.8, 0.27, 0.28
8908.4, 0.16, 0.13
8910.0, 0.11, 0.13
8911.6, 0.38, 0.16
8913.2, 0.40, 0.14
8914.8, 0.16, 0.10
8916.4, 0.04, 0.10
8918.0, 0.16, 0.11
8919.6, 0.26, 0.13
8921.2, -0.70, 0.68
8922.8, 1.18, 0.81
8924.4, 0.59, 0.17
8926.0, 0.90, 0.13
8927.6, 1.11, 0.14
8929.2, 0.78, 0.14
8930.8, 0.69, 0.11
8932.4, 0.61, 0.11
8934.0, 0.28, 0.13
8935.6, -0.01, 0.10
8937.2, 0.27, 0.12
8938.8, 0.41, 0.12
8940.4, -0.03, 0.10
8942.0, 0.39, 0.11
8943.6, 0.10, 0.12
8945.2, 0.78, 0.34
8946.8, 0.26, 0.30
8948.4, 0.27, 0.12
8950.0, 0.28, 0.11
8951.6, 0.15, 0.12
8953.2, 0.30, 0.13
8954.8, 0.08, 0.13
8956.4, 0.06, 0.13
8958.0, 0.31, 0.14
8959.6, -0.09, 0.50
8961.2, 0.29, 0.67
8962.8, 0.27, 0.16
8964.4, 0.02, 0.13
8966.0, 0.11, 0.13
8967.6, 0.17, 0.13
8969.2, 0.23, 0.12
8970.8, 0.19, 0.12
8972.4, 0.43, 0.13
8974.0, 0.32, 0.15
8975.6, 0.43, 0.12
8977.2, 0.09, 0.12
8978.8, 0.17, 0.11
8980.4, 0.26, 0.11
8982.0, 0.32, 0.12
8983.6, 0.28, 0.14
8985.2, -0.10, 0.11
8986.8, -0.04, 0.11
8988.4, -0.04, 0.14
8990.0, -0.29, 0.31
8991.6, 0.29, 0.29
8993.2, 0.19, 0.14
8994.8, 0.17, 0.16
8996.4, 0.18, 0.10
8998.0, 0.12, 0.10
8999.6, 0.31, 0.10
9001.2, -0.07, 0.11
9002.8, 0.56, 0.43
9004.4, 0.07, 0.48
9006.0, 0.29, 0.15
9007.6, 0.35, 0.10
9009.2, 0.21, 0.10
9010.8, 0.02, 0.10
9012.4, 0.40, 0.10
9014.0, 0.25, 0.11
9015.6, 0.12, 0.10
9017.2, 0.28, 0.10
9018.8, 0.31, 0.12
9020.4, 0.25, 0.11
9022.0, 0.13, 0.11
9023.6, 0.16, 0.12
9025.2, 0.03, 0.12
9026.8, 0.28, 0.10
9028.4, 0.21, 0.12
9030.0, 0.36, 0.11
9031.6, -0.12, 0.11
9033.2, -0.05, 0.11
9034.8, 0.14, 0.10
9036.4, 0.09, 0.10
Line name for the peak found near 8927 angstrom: [O III]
